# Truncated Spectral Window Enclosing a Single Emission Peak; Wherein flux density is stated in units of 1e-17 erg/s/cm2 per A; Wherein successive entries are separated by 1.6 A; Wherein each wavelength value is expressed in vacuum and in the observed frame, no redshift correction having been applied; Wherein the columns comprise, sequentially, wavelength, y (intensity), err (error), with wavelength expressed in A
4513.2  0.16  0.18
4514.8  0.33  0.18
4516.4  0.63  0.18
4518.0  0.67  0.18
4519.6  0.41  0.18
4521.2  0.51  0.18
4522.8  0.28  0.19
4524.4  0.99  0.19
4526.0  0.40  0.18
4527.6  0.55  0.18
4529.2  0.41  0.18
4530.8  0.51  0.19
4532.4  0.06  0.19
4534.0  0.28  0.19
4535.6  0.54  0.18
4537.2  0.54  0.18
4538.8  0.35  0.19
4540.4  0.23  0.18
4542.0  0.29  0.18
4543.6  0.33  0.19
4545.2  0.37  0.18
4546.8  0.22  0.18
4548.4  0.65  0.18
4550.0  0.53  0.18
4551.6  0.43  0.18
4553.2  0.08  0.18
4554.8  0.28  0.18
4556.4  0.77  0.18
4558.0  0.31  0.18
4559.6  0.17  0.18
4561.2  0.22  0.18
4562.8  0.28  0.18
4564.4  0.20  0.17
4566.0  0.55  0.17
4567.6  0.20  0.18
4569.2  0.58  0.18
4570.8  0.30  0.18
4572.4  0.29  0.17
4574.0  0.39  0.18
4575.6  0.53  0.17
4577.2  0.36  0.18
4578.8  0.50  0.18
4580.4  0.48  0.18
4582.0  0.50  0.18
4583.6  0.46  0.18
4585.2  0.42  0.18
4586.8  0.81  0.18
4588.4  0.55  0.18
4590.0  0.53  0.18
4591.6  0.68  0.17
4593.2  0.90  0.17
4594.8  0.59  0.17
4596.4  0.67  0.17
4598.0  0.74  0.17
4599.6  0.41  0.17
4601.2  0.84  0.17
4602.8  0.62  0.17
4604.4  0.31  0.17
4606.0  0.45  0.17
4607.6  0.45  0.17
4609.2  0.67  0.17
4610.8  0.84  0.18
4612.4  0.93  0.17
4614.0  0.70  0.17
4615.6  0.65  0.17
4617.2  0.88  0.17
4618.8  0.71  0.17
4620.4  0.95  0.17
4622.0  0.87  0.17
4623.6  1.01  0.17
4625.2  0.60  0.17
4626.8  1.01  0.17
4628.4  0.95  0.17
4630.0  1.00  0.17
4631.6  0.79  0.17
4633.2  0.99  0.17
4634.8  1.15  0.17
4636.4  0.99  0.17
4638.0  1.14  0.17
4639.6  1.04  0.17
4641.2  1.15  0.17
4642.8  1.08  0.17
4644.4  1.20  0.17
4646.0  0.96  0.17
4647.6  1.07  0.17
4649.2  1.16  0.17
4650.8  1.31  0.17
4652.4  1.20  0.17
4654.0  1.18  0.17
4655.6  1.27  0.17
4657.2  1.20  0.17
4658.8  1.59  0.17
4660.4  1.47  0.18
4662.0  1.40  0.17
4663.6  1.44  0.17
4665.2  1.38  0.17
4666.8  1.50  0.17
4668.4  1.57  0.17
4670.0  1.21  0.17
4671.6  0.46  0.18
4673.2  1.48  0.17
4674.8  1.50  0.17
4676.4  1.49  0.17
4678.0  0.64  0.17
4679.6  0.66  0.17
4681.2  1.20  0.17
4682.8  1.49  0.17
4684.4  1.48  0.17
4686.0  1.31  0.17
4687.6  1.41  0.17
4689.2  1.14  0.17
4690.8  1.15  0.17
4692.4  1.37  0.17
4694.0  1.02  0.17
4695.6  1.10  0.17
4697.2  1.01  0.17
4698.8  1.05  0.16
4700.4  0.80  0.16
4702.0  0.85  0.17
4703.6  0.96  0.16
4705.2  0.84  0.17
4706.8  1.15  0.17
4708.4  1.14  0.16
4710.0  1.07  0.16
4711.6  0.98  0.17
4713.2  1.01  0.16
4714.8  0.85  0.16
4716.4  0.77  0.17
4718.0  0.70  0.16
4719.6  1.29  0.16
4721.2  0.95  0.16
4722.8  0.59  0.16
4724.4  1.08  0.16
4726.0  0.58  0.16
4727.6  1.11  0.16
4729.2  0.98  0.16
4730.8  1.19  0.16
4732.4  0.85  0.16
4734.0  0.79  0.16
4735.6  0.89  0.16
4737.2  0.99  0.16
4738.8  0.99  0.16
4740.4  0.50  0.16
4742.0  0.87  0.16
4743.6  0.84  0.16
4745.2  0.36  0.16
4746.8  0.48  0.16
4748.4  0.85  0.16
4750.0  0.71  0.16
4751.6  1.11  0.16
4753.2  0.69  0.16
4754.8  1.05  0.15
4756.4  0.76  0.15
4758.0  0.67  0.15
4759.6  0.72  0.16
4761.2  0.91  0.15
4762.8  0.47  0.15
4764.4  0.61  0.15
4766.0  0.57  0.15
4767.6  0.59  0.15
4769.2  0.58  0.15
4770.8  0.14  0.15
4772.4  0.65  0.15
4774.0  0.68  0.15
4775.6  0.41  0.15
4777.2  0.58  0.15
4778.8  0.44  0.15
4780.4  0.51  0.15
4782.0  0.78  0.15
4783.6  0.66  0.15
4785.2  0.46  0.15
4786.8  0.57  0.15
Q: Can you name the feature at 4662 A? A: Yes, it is C IV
